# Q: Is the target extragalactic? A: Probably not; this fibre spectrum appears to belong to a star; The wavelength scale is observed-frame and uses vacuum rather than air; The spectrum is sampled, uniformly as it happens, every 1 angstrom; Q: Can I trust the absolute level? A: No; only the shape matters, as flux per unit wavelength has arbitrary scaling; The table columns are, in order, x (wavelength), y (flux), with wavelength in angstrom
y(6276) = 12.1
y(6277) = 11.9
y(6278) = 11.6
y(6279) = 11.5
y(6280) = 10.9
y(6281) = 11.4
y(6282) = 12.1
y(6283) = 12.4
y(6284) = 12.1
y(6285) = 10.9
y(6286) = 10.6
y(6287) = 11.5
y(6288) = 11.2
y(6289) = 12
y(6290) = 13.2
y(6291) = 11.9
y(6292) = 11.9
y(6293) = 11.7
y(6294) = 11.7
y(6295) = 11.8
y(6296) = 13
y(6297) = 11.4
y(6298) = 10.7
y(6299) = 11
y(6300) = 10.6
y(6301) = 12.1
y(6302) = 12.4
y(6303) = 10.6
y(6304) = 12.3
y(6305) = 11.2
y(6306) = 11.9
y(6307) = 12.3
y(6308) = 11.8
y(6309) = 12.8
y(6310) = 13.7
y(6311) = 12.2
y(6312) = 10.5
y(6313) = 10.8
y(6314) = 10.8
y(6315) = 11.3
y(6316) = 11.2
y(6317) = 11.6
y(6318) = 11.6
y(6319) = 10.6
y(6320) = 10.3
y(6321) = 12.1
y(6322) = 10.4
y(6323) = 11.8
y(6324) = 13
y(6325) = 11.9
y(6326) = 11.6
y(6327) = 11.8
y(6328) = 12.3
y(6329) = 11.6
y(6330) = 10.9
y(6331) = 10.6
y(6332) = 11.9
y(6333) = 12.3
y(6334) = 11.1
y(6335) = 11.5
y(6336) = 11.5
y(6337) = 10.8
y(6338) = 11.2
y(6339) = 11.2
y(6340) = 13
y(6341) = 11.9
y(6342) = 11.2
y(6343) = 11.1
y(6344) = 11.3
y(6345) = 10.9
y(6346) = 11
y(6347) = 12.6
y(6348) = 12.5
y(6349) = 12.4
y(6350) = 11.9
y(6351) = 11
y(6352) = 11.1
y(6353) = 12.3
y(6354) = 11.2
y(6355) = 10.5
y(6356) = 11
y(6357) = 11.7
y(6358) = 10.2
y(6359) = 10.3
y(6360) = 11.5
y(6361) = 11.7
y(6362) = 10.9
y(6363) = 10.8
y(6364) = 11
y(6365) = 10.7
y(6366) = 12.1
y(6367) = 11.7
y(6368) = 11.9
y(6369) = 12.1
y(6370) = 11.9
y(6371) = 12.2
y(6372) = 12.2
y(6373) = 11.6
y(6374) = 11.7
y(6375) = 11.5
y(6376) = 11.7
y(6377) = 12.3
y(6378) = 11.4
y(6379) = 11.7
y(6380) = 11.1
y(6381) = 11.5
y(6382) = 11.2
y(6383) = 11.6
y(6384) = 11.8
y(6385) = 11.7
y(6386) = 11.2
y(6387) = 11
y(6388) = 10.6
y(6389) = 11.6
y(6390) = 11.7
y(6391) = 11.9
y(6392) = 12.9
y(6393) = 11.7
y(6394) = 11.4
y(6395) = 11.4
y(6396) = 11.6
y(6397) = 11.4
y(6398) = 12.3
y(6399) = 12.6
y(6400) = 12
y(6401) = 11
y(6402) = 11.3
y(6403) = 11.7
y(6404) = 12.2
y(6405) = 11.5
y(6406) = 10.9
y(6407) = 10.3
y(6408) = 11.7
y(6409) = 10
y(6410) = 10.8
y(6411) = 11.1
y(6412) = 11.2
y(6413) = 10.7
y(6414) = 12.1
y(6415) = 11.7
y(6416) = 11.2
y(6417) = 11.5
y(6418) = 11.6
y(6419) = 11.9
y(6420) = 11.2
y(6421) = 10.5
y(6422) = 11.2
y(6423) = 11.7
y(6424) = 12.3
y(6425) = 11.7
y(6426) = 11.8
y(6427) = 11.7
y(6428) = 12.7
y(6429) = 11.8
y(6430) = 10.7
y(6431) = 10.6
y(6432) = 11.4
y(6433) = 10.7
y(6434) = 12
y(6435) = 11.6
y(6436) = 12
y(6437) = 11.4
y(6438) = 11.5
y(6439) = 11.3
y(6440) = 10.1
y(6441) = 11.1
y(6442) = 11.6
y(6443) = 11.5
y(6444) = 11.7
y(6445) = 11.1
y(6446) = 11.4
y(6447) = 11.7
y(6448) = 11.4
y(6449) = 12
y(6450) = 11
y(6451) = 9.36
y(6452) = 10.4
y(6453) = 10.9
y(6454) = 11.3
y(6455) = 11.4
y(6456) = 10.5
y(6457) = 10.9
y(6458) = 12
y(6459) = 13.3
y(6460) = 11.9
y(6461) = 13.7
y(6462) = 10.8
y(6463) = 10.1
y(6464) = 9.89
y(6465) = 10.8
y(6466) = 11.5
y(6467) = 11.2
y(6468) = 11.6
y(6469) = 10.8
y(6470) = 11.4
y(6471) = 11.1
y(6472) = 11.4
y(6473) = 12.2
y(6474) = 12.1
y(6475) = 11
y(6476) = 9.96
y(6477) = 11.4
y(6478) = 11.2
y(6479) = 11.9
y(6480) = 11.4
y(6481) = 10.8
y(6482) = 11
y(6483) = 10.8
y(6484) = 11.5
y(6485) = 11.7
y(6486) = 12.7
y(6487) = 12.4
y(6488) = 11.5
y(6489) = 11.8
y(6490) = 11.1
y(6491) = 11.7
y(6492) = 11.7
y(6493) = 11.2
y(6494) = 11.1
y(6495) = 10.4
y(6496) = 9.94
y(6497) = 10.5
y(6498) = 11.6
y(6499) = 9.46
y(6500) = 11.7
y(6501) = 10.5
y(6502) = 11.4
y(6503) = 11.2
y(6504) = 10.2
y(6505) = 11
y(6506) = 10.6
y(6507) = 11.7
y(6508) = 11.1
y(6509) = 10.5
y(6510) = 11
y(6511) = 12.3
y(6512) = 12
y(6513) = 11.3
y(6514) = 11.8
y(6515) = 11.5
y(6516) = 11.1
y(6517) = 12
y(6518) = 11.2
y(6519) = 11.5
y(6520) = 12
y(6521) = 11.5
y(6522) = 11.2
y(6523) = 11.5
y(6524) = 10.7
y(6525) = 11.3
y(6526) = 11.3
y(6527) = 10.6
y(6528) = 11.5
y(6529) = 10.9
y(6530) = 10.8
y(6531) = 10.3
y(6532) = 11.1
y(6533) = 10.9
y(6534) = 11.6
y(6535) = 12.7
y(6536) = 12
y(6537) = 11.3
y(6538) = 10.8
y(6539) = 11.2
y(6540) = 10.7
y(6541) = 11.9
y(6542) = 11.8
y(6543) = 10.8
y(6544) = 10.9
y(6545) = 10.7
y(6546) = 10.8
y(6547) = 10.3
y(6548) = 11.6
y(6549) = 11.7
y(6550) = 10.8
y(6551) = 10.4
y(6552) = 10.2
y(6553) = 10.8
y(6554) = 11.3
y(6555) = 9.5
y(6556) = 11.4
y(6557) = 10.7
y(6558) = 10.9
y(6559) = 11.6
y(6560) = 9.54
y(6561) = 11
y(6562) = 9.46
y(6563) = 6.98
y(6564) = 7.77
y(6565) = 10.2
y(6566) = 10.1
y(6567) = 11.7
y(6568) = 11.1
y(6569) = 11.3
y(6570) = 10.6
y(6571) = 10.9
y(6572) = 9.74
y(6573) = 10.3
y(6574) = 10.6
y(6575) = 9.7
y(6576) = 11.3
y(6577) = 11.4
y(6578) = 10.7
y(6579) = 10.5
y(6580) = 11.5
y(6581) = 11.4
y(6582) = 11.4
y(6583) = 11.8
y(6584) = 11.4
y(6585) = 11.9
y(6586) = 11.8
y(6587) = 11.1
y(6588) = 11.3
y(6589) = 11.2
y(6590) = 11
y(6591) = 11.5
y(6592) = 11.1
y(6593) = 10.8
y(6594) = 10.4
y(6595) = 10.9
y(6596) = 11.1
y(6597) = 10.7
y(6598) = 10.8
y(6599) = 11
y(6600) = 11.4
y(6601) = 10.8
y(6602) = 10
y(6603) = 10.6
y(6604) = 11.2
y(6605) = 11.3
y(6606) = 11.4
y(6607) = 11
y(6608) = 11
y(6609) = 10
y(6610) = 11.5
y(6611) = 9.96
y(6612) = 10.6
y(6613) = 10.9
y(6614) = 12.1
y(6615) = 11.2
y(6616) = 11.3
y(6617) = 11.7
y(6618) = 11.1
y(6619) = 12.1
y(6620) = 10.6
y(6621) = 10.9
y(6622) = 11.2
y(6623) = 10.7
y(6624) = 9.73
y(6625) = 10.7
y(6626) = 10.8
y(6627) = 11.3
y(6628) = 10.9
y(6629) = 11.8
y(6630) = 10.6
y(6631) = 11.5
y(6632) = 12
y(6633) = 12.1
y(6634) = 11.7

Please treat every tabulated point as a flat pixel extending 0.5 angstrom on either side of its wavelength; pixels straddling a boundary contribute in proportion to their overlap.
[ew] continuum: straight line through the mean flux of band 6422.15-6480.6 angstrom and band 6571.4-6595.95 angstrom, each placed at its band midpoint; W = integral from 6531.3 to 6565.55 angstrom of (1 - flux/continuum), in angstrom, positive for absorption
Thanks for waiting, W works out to 1.2 angstrom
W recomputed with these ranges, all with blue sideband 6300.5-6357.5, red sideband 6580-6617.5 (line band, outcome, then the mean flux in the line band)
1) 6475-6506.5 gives 0.4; 11.1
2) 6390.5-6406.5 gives -0.4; 11.7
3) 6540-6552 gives 0.2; 11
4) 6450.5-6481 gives 0.3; 11.2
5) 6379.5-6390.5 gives 0.1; 11.4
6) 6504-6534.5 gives 0.0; 11.2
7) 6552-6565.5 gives 1.3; 10.1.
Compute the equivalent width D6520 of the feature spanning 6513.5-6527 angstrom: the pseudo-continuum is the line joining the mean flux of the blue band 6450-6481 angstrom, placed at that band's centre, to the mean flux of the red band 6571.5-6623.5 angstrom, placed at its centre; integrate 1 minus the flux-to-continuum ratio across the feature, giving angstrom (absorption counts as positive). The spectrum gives -0.31 angstrom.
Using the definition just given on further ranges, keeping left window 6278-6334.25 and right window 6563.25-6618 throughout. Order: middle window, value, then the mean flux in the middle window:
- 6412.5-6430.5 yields -0.4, 11.6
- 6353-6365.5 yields 0.5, 11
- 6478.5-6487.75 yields -0.3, 11.6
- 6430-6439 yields 0.0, 11.4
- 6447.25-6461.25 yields -0.2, 11.4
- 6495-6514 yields 0.2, 11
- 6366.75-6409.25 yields -0.7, 11.6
